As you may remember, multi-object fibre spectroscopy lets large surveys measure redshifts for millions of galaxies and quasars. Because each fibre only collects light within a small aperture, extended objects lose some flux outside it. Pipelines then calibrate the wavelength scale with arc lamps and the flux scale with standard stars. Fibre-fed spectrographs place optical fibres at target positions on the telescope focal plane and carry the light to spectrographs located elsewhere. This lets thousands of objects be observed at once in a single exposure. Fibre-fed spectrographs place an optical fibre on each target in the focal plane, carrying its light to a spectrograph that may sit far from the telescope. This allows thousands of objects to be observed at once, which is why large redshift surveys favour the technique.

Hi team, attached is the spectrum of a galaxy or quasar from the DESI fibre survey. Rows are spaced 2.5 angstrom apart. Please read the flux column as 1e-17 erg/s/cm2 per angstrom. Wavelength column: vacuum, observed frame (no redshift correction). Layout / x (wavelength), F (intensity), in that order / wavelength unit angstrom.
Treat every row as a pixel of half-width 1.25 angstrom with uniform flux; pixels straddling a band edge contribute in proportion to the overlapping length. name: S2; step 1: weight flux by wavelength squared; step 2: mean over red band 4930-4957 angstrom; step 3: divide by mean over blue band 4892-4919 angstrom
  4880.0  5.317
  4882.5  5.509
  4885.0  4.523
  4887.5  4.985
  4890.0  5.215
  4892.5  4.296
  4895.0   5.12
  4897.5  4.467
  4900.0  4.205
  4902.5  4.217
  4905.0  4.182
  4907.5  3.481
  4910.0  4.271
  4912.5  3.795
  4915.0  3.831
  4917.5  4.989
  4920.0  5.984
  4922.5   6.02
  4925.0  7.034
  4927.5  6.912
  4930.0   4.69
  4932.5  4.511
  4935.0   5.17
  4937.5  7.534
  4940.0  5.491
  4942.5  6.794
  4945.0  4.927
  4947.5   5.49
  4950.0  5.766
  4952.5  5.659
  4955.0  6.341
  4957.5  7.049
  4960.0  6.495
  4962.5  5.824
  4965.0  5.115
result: 1.37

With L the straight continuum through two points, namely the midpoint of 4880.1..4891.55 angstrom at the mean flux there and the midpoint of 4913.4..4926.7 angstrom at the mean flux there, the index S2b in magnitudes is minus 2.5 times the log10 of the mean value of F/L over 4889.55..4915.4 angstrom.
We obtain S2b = 0.24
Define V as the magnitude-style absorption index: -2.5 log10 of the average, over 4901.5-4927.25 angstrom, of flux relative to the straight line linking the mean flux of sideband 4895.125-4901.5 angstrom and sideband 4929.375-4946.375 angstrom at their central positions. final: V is 0.02 mag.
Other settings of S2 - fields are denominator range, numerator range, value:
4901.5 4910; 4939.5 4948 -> 1.45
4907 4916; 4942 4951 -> 1.48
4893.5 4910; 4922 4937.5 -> 1.38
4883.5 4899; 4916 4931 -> 1.26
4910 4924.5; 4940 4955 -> 1.17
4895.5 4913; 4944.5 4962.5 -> 1.48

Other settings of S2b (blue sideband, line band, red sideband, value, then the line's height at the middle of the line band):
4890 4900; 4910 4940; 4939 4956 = -0.03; 5.29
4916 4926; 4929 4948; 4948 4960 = 0.09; 6.07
